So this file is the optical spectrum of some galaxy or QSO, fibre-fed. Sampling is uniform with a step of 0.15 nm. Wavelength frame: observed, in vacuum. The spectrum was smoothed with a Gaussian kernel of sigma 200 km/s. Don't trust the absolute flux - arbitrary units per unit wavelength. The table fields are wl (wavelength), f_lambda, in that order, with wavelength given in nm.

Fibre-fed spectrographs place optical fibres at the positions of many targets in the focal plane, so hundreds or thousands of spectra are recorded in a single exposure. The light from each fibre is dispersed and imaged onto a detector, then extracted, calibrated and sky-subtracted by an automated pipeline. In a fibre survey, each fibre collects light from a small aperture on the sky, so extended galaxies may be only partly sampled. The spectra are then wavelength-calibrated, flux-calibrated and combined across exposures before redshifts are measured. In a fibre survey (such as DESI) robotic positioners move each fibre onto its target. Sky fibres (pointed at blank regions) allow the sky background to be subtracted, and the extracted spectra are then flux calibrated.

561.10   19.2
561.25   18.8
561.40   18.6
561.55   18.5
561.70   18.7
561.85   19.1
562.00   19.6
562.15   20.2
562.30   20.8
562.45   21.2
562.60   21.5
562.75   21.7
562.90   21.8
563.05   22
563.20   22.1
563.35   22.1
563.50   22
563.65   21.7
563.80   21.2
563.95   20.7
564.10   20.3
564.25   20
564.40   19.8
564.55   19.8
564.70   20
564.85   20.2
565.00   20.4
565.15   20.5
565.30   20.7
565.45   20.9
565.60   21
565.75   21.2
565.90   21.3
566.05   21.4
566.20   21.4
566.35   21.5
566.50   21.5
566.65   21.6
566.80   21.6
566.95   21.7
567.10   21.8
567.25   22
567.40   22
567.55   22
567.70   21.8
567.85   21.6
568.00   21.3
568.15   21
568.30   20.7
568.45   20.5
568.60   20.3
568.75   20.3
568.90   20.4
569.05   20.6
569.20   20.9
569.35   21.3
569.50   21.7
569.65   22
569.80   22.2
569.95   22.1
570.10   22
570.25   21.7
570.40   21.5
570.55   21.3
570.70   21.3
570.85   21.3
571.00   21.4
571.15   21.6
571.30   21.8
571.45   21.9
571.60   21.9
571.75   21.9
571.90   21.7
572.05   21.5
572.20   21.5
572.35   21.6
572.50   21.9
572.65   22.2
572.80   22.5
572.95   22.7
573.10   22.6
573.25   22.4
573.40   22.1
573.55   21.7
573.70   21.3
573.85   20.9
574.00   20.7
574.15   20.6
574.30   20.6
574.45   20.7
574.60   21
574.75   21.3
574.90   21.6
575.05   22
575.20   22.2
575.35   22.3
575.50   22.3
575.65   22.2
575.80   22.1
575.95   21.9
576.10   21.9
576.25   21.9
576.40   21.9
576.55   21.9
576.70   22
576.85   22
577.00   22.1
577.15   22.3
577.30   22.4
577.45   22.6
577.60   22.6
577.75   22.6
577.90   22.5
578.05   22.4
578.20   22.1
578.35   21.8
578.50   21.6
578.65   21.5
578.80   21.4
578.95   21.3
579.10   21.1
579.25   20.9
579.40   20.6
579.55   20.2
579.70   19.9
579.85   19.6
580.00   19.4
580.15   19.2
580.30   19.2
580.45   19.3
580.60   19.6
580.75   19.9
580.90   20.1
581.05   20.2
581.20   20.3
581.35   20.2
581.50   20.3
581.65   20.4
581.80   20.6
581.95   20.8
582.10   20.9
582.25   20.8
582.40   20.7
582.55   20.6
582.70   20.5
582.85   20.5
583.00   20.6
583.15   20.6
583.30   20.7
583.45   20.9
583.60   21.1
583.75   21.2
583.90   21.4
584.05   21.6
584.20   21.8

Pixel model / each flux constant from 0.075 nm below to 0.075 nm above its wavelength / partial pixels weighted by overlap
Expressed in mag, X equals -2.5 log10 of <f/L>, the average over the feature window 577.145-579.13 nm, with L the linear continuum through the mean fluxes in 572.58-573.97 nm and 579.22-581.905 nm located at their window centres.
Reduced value -0.07 mag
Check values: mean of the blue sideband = 22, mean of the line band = 22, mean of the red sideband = 20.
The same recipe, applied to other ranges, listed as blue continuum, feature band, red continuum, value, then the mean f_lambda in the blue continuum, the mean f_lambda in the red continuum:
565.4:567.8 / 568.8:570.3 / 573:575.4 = 0.003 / 21.6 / 21.5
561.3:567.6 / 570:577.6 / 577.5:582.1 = -0.050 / 20.9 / 20.7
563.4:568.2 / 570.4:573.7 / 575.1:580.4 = -0.025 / 21.1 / 21.5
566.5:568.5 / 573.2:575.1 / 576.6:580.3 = 0.008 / 21.5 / 21.4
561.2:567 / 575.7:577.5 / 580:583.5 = -0.085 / 20.8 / 20.3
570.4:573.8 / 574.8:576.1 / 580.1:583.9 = -0.036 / 21.8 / 20.4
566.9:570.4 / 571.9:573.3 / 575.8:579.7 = -0.025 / 21.4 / 21.8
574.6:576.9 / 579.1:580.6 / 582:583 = 0.069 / 21.9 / 20.7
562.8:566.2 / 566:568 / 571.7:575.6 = -0.026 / 21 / 21.7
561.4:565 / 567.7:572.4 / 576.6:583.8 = -0.034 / 20.6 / 20.9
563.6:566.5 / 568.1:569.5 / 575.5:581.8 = 0.008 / 20.7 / 21.2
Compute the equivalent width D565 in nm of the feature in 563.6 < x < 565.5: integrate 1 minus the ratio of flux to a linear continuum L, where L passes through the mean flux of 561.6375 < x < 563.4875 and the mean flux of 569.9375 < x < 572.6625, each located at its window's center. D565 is 0.059 nm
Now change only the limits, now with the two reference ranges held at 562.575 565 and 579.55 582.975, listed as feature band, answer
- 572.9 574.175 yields -0.072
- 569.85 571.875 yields -0.099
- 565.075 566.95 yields -0.029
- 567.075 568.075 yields -0.046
